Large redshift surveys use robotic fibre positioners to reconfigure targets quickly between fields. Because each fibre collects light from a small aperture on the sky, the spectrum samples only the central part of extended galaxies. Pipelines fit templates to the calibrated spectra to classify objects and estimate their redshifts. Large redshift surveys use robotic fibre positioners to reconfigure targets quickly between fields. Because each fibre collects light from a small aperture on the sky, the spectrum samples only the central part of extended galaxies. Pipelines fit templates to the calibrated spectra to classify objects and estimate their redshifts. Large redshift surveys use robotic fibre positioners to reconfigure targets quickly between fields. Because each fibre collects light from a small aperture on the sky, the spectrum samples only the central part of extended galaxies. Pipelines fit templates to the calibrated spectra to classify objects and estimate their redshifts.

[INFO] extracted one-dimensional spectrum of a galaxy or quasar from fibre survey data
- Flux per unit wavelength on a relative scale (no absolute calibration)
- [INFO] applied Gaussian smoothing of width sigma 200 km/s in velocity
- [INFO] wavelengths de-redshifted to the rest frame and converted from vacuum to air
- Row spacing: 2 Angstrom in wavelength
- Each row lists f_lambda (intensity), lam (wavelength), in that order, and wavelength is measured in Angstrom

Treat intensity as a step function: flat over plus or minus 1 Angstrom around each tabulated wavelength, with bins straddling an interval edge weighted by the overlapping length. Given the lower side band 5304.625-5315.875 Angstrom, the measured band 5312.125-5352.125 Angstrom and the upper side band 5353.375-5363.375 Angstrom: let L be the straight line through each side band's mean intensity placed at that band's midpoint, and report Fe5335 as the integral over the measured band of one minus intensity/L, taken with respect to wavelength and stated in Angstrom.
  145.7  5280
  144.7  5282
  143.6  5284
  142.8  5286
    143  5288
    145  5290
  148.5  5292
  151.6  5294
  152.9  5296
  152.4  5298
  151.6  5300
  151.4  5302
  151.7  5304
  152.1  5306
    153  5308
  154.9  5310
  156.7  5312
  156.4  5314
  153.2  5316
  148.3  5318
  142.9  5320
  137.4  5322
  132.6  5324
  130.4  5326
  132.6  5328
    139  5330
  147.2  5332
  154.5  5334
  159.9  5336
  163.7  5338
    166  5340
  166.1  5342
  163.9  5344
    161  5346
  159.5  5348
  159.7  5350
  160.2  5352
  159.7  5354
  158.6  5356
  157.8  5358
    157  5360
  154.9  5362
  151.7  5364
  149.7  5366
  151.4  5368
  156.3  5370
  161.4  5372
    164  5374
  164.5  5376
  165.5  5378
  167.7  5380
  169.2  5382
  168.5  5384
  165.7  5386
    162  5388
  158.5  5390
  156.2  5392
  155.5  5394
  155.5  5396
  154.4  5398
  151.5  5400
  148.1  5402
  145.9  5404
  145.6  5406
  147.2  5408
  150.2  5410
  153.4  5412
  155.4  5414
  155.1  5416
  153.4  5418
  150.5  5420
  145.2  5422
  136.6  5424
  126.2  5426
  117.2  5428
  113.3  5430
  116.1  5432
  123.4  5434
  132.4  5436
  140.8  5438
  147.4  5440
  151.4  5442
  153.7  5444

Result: 1.1 Angstrom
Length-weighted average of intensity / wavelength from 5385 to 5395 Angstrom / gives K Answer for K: 160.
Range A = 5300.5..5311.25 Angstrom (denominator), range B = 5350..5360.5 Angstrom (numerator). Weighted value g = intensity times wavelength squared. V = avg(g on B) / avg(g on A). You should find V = 1.06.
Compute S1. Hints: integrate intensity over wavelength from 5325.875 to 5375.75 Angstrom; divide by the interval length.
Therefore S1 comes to 156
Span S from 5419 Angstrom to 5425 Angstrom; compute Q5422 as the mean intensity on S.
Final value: 144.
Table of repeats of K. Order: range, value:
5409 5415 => 153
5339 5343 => 166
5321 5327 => 133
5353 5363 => 158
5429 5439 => 125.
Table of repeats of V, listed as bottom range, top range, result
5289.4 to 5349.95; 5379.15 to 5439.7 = 1.01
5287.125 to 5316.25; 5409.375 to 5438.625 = 0.95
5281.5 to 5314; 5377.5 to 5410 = 1.08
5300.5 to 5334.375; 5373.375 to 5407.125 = 1.11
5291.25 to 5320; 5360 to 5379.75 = 1.06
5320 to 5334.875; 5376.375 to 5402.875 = 1.18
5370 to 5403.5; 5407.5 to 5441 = 0.88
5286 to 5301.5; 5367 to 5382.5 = 1.12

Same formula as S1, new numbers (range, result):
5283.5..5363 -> 152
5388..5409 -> 152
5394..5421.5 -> 151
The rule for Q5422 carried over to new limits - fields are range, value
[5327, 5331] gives 136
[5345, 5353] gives 160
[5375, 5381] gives 166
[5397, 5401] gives 153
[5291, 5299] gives 151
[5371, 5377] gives 163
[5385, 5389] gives 164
